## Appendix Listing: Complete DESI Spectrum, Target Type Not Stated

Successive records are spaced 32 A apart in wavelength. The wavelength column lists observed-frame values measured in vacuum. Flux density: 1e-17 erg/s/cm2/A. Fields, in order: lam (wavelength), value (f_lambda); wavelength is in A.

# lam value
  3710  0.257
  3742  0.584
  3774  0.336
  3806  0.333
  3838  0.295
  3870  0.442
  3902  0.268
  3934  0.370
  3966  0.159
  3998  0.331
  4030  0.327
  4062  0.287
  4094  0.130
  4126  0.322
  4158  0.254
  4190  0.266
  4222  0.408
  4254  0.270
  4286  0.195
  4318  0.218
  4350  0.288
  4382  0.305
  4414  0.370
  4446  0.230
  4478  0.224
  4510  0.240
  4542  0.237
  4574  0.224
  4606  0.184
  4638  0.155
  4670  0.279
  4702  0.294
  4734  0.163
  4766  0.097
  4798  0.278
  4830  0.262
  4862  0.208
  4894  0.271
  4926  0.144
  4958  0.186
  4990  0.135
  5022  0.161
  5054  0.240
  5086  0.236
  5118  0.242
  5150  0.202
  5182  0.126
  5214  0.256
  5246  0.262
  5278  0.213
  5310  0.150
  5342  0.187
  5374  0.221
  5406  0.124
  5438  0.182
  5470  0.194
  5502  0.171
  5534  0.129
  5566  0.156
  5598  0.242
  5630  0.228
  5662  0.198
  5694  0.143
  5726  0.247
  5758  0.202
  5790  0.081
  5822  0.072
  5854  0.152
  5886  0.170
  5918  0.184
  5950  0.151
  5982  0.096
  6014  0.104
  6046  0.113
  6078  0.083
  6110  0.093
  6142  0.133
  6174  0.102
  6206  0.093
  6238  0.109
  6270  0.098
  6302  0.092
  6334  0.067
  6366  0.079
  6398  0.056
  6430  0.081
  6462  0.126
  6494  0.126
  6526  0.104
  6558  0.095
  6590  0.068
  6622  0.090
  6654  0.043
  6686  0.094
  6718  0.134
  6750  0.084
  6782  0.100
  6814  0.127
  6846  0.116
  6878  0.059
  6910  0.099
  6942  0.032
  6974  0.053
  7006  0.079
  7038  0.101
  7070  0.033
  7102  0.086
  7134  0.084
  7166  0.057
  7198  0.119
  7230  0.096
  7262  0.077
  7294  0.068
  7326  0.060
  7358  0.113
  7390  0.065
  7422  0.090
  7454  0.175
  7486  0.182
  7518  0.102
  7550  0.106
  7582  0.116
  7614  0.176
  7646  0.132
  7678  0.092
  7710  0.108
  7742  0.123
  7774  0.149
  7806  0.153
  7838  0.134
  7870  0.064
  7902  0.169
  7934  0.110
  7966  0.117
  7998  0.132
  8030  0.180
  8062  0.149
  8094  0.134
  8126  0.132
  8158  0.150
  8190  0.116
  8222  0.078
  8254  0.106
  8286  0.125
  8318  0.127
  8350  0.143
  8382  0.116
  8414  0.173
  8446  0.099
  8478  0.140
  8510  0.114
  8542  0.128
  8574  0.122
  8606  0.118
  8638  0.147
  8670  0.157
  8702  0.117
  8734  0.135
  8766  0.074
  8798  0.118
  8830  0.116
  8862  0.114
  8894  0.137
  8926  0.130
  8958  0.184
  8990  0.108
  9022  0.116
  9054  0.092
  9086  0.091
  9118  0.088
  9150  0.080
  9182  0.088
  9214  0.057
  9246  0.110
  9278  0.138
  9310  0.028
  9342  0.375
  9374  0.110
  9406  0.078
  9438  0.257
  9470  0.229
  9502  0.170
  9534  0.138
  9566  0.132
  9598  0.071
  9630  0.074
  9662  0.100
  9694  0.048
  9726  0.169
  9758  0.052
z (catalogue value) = 1.002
